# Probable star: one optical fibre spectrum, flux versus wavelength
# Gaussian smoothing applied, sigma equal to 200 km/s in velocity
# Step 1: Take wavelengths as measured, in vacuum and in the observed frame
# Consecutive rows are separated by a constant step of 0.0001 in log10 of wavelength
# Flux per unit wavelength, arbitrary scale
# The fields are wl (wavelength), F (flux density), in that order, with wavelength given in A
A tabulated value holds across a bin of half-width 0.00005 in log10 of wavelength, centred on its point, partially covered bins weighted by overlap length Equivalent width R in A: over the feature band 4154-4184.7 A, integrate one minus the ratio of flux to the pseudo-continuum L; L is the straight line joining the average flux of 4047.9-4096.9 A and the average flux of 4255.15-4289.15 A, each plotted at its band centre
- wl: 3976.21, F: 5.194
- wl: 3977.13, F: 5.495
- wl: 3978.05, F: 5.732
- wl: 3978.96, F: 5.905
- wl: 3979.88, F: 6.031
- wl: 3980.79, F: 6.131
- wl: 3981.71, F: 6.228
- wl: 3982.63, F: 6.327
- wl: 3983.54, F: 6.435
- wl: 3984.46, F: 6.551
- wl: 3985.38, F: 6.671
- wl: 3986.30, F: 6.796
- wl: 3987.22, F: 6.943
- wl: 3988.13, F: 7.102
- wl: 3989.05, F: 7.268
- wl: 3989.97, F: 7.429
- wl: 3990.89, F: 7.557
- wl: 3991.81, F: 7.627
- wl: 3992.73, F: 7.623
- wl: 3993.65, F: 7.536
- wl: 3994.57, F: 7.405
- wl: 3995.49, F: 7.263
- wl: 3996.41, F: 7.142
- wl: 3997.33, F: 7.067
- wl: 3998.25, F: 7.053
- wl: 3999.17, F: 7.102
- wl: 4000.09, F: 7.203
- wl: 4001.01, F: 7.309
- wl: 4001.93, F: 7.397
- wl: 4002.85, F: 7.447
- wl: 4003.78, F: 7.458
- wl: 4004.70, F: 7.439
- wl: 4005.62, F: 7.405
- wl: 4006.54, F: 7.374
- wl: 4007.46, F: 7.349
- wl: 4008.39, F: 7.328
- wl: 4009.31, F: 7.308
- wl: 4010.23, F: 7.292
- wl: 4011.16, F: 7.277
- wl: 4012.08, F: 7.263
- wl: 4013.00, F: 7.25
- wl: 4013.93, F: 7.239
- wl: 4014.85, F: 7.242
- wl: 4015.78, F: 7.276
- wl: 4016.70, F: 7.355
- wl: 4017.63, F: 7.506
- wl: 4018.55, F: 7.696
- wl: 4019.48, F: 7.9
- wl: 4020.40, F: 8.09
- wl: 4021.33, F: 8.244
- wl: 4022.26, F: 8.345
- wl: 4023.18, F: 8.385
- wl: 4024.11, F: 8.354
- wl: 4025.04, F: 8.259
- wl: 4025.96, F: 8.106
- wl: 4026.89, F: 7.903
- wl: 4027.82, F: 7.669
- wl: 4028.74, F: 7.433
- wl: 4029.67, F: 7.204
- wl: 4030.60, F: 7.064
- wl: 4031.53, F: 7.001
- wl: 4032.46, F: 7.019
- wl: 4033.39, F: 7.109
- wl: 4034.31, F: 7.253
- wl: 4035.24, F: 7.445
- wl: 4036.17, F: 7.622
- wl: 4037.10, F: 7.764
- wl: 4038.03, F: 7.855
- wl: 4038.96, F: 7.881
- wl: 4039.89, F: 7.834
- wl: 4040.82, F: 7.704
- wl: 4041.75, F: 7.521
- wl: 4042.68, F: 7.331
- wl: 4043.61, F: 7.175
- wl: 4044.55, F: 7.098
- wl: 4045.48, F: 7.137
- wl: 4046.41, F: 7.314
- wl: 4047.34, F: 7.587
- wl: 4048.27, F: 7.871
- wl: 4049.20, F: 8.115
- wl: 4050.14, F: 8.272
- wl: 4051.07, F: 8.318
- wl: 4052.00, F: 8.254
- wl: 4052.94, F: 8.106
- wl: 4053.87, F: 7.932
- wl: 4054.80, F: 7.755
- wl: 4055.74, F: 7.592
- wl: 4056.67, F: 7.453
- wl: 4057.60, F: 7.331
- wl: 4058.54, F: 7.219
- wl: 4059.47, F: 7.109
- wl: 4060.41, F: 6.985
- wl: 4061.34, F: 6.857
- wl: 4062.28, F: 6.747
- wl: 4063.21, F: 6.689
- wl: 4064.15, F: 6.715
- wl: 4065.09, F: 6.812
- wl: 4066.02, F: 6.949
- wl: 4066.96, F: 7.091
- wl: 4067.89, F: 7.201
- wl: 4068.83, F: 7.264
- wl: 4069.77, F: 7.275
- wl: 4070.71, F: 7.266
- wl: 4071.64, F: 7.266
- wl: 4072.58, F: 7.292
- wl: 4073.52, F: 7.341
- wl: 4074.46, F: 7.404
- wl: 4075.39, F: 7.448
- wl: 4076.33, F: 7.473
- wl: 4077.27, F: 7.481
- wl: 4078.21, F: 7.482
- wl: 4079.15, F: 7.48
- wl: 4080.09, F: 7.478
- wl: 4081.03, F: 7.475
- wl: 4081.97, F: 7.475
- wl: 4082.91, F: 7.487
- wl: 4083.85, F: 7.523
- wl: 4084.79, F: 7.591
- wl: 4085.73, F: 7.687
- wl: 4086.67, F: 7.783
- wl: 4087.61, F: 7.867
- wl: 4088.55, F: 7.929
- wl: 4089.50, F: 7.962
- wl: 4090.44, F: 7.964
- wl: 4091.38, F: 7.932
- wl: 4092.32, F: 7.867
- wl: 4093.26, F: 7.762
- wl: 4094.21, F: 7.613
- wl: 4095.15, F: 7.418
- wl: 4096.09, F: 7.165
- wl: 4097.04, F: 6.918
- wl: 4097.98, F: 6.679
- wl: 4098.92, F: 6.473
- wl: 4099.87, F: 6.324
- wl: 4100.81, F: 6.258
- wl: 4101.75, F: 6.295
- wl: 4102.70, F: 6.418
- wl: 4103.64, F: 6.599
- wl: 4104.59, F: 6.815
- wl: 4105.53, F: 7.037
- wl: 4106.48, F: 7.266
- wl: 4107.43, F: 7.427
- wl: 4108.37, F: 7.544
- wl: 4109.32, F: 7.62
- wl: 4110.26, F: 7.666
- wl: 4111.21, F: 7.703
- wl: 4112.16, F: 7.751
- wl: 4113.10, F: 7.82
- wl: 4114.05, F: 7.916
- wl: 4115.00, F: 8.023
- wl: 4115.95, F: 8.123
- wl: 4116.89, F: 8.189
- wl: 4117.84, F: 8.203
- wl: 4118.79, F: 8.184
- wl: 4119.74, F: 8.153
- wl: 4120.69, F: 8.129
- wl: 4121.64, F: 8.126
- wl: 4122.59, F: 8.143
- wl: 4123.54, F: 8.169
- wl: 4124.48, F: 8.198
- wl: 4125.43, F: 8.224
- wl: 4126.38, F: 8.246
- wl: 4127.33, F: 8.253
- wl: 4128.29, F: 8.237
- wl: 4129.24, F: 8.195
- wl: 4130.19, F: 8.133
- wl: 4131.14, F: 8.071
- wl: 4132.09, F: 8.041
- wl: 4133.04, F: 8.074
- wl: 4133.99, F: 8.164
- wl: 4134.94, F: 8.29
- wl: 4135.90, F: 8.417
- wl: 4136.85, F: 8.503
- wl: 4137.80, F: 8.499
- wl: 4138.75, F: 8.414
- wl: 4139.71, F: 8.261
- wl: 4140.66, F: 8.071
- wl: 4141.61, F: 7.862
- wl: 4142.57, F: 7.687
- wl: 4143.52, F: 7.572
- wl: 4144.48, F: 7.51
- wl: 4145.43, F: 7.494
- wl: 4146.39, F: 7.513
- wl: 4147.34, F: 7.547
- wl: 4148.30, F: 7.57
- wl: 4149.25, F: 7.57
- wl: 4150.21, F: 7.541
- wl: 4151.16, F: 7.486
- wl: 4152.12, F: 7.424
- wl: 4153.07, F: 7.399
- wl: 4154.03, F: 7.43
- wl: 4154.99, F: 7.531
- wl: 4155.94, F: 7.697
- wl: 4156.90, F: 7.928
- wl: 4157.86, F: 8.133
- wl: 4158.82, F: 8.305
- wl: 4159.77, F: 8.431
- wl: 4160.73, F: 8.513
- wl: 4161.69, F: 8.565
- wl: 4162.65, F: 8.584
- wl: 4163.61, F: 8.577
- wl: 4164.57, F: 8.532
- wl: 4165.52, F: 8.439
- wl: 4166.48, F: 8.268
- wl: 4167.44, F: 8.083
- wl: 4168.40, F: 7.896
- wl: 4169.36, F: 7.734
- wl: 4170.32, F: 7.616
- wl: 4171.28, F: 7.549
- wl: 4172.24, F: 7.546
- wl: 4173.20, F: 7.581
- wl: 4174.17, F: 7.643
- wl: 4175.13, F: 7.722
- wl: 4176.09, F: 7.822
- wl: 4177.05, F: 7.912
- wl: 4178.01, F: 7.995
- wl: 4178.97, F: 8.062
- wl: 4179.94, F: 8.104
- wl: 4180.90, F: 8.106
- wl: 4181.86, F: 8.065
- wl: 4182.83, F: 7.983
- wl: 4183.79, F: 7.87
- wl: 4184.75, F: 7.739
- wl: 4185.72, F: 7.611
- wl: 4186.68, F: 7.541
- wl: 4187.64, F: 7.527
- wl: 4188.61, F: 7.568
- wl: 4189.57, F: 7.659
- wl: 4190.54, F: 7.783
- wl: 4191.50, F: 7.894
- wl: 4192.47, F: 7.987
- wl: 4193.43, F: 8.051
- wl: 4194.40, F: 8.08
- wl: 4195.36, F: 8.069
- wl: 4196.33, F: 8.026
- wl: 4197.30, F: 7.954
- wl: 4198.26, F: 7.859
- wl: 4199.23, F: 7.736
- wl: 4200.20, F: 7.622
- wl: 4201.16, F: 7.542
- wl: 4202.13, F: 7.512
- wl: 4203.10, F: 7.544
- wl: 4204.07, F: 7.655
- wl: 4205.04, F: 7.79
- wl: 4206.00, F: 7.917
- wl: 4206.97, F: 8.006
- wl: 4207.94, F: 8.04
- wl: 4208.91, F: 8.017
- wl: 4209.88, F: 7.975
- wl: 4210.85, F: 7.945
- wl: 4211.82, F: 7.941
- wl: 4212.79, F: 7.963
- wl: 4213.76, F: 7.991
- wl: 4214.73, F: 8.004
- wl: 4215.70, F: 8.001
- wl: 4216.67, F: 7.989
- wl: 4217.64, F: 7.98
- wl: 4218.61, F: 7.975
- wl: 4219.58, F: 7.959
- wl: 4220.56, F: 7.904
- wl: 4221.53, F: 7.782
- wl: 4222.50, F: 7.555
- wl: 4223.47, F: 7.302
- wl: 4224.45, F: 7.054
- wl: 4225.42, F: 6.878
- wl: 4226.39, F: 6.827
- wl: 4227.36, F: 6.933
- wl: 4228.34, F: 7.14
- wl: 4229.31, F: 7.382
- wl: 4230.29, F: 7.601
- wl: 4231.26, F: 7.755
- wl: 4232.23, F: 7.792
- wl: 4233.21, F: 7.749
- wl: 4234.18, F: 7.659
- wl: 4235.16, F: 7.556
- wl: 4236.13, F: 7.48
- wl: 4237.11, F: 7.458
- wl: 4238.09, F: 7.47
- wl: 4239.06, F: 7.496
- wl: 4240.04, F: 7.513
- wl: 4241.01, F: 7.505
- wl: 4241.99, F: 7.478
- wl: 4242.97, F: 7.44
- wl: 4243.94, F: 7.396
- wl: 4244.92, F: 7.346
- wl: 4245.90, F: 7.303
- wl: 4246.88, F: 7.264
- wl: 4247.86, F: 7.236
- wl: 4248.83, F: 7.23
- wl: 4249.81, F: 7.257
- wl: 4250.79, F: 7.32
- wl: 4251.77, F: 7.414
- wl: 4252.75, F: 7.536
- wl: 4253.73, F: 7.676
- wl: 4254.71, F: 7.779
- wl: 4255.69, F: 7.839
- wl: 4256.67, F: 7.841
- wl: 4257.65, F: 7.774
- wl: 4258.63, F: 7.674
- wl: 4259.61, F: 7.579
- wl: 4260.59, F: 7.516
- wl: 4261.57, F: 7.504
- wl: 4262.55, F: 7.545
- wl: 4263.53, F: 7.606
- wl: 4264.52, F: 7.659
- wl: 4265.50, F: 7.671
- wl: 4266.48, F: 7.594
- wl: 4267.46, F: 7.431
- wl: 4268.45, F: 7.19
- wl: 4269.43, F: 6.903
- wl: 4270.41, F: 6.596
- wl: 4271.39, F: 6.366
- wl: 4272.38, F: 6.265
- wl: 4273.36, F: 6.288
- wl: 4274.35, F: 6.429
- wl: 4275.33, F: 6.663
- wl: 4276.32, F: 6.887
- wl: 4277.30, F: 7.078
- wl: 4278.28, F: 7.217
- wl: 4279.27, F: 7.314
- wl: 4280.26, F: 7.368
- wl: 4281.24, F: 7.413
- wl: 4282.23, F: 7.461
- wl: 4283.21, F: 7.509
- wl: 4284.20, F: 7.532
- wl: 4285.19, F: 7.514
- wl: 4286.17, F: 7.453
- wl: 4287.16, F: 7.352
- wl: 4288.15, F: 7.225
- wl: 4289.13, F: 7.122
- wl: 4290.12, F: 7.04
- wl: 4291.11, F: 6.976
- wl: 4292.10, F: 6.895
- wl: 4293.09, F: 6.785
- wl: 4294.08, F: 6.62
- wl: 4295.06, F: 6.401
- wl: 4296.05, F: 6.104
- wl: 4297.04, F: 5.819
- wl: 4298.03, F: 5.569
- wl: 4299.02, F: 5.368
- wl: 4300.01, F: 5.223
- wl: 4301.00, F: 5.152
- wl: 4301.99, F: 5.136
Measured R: -2.61 A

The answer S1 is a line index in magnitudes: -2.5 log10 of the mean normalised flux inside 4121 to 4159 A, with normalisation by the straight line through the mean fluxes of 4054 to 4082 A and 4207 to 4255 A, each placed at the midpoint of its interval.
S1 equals -0.08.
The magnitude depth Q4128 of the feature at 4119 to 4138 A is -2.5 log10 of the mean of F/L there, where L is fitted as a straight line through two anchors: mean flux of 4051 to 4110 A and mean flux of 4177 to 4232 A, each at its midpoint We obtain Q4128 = -0.10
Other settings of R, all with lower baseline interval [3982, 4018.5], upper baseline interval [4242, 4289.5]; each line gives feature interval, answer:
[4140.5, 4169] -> -2.5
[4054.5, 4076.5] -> 0.2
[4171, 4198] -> -2.1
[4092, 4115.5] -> 0.1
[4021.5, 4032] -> -0.8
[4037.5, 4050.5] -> -0.7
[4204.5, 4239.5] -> -1.8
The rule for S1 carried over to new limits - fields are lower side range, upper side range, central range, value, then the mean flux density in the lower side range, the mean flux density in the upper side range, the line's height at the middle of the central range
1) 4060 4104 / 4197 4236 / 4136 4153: -0.05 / 7.25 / 7.69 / 7.45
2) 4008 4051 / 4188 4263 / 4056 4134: 0.01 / 7.59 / 7.65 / 7.61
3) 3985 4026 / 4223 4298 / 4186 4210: -0.07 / 7.46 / 7.24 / 7.29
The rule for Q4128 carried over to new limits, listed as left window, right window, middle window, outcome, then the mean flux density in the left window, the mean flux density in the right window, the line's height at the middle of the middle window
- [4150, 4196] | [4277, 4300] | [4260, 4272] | -0.03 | 7.91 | 6.88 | 7.08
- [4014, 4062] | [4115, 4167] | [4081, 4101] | 0.06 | 7.62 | 8.05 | 7.84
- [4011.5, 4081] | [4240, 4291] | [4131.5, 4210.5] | -0.07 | 7.5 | 7.31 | 7.39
